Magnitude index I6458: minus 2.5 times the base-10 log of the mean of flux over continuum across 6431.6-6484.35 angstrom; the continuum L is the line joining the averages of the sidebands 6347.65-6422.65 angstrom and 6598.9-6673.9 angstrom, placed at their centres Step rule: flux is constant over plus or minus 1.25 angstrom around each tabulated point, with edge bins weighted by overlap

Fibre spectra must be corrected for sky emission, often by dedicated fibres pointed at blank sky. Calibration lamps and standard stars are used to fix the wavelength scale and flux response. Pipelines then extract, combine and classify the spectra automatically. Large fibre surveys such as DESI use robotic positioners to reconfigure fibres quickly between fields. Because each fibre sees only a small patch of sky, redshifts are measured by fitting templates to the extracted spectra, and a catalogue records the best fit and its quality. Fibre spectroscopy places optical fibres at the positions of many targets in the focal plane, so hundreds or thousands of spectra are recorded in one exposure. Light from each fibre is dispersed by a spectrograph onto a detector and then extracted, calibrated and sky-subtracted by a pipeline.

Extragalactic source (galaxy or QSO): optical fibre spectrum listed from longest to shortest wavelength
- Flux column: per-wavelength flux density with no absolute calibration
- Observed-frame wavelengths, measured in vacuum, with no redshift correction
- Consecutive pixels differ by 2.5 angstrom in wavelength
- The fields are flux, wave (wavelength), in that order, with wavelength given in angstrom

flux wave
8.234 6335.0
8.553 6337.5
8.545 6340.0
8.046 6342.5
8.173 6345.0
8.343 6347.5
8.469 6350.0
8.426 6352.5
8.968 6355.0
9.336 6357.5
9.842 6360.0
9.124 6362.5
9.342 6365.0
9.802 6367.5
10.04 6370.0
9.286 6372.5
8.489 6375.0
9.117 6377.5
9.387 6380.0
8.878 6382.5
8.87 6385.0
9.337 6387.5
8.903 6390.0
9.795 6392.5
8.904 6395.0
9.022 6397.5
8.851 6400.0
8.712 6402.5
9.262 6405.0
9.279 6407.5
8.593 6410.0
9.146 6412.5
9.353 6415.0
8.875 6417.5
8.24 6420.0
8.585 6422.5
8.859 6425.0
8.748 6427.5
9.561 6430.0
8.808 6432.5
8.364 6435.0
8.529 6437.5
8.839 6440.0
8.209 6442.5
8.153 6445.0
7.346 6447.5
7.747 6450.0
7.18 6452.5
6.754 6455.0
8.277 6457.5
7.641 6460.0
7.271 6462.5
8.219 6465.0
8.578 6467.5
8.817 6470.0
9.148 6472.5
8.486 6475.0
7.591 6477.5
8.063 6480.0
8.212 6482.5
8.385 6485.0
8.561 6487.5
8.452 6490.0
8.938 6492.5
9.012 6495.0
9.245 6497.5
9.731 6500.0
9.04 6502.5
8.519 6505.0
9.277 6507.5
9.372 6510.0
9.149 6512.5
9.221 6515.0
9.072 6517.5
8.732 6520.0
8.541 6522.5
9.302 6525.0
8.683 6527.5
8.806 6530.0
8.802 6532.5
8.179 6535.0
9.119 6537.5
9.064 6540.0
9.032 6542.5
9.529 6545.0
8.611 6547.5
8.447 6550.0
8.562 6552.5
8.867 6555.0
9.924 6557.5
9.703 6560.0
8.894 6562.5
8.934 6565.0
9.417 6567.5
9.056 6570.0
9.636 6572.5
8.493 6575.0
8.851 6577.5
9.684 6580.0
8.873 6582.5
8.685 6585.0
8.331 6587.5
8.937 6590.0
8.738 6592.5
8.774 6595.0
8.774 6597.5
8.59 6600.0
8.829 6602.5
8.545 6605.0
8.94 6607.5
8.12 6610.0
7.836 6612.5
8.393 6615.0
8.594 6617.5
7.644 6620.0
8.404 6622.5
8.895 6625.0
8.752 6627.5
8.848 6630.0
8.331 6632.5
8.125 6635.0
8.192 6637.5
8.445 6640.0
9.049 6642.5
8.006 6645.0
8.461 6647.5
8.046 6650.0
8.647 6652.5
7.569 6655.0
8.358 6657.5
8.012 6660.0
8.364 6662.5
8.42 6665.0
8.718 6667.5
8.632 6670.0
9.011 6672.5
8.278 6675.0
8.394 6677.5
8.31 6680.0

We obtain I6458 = 0.10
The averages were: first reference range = 9.07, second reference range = 8.43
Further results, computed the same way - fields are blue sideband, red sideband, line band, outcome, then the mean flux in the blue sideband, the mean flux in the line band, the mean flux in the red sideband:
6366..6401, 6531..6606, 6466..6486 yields 0.081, 9.2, 8.41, 8.93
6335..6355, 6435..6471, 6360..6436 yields -0.110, 8.39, 9.07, 7.98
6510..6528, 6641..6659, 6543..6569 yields -0.035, 9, 9.09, 8.3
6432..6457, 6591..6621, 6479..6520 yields -0.094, 7.98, 8.89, 8.49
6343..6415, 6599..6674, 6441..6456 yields 0.170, 9.06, 7.6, 8.42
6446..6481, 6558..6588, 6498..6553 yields -0.046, 7.94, 8.95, 9.09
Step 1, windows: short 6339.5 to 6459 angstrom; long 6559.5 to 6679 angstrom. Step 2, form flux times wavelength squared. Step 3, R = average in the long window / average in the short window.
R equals 1.1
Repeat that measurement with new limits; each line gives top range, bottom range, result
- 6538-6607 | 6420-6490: 1.12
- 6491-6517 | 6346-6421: 1.05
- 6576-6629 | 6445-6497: 1.10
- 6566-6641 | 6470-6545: 1.01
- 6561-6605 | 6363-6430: 1.04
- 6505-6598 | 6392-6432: 1.04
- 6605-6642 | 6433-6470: 1.11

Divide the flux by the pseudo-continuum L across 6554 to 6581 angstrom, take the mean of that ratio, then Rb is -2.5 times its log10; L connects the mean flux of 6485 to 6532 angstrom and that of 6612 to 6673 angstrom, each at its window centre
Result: -0.06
